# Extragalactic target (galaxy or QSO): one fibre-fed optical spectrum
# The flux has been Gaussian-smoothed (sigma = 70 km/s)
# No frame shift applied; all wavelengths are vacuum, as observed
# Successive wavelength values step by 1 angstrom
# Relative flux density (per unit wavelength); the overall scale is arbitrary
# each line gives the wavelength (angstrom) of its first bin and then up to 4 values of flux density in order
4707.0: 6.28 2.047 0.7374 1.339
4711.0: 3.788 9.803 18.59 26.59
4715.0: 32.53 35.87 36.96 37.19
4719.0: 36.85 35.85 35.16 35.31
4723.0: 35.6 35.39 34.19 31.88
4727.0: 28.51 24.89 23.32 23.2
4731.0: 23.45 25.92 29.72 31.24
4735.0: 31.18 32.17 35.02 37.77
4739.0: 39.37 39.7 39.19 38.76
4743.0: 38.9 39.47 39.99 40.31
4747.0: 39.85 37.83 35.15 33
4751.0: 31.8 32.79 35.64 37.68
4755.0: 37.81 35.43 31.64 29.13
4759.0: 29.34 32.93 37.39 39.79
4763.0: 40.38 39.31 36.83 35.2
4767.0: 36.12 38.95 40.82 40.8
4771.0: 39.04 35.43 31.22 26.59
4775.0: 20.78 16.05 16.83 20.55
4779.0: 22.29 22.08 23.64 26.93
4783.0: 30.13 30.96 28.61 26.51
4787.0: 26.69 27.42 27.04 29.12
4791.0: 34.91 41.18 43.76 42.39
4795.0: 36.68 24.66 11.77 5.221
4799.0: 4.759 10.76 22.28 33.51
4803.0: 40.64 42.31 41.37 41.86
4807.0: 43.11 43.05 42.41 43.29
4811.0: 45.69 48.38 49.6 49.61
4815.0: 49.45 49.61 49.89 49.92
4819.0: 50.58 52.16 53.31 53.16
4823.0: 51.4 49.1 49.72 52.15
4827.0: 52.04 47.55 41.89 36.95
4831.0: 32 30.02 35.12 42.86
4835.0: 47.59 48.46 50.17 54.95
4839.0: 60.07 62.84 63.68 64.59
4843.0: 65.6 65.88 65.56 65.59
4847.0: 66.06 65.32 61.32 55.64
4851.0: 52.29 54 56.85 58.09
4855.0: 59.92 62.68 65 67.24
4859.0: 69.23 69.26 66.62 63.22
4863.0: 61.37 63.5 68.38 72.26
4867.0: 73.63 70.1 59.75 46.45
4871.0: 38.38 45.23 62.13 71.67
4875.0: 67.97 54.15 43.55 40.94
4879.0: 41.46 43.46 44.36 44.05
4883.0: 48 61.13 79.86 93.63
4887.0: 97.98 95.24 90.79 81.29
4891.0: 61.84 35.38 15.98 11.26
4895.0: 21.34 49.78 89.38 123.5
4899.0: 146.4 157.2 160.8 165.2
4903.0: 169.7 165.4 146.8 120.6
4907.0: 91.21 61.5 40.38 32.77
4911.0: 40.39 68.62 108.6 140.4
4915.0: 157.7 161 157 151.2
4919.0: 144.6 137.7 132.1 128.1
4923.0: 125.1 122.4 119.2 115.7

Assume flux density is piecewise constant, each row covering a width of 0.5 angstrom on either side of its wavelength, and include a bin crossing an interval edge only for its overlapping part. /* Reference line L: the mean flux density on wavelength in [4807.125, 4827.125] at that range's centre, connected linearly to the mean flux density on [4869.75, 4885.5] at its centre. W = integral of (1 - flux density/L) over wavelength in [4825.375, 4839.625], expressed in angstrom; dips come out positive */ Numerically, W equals 1.29 angstrom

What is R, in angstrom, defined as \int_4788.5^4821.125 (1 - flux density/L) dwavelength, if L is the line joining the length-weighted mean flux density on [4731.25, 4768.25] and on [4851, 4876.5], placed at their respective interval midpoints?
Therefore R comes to 7.2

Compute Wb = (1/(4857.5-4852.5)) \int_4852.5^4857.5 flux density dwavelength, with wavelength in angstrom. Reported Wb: 60.5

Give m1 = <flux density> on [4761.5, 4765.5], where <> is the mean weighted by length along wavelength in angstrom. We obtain 39.1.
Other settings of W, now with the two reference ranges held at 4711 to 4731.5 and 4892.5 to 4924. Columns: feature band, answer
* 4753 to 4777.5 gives 7.4 angstrom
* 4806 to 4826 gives 6.3 angstrom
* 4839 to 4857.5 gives 5.0 angstrom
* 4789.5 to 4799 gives 5.0 angstrom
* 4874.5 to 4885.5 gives 5.2 angstrom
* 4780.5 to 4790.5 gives 5.2 angstrom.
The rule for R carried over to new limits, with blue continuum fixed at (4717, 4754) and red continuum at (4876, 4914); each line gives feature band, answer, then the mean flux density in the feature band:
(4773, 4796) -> 9.73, 28.2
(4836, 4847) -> 0.68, 61.5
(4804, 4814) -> 2.04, 44.5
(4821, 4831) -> 2.16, 47.7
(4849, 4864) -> 1.79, 61.6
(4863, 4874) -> 1.91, 60.6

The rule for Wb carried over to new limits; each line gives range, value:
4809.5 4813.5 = 46.7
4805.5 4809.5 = 42.6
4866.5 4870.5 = 62.5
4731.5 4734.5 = 29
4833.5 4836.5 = 46.3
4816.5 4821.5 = 51.2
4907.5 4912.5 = 48.7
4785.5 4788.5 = 26.9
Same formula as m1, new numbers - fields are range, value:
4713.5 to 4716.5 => 31.7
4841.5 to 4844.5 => 65.4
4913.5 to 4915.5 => 149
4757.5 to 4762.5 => 33.7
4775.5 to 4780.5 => 19.6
